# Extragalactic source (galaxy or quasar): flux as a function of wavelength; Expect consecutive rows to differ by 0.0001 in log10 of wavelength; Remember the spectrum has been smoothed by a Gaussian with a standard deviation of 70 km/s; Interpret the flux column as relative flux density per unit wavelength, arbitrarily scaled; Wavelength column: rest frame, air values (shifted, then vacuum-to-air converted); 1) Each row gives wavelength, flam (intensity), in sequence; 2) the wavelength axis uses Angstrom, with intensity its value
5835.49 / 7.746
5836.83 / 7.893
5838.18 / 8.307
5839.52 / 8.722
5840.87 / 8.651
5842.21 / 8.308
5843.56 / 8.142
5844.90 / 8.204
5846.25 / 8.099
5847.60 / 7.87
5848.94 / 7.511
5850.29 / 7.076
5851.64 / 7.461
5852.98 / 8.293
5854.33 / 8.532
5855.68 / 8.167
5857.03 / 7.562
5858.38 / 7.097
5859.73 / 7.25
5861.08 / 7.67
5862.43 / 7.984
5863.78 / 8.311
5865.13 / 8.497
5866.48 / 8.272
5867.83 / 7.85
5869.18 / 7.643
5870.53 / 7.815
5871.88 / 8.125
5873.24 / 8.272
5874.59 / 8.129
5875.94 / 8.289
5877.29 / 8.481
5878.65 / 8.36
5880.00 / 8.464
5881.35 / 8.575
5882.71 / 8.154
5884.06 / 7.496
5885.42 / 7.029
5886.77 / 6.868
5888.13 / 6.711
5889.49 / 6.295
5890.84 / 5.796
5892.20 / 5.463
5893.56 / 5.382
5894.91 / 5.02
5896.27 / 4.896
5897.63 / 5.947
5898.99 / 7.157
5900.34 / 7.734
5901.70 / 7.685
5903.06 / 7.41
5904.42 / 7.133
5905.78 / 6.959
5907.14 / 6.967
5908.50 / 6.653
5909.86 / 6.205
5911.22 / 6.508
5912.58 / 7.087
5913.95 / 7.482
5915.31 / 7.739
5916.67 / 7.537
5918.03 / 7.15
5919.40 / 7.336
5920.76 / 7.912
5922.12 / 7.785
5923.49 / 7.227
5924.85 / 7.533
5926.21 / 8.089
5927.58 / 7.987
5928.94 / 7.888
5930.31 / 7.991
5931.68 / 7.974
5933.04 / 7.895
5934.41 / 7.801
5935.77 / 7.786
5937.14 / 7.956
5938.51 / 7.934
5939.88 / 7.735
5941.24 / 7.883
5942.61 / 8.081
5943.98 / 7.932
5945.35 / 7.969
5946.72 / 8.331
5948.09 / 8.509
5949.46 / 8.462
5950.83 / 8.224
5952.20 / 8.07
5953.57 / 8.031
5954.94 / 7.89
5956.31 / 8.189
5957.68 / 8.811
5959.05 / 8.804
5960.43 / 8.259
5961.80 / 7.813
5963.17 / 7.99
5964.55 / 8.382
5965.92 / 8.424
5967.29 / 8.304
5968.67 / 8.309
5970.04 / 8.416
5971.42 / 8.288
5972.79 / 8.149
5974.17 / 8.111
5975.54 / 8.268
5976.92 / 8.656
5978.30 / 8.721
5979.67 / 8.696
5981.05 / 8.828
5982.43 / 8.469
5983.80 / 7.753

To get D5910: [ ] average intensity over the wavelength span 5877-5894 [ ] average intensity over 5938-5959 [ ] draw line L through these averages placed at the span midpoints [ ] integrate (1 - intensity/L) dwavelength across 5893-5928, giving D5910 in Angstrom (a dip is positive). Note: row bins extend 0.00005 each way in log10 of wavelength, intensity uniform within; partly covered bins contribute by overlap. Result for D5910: 2.5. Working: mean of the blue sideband 7.15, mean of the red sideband 8.16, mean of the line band 7.02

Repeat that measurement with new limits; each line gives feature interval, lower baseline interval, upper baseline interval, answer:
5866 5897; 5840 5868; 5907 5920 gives 1.19 Angstrom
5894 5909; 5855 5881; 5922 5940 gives 2.37 Angstrom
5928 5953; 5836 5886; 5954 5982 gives 0.76 Angstrom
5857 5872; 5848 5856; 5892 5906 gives -0.77 Angstrom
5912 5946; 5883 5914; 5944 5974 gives -1.44 Angstrom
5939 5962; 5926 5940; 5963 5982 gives -0.15 Angstrom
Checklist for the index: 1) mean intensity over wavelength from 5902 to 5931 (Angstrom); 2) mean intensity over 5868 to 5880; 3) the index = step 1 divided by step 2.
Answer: 0.90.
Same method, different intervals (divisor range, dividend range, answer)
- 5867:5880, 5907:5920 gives 0.87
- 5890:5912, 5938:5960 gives 1.27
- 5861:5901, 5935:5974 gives 1.11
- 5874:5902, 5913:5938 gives 1.10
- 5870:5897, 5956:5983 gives 1.17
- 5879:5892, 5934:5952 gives 1.11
